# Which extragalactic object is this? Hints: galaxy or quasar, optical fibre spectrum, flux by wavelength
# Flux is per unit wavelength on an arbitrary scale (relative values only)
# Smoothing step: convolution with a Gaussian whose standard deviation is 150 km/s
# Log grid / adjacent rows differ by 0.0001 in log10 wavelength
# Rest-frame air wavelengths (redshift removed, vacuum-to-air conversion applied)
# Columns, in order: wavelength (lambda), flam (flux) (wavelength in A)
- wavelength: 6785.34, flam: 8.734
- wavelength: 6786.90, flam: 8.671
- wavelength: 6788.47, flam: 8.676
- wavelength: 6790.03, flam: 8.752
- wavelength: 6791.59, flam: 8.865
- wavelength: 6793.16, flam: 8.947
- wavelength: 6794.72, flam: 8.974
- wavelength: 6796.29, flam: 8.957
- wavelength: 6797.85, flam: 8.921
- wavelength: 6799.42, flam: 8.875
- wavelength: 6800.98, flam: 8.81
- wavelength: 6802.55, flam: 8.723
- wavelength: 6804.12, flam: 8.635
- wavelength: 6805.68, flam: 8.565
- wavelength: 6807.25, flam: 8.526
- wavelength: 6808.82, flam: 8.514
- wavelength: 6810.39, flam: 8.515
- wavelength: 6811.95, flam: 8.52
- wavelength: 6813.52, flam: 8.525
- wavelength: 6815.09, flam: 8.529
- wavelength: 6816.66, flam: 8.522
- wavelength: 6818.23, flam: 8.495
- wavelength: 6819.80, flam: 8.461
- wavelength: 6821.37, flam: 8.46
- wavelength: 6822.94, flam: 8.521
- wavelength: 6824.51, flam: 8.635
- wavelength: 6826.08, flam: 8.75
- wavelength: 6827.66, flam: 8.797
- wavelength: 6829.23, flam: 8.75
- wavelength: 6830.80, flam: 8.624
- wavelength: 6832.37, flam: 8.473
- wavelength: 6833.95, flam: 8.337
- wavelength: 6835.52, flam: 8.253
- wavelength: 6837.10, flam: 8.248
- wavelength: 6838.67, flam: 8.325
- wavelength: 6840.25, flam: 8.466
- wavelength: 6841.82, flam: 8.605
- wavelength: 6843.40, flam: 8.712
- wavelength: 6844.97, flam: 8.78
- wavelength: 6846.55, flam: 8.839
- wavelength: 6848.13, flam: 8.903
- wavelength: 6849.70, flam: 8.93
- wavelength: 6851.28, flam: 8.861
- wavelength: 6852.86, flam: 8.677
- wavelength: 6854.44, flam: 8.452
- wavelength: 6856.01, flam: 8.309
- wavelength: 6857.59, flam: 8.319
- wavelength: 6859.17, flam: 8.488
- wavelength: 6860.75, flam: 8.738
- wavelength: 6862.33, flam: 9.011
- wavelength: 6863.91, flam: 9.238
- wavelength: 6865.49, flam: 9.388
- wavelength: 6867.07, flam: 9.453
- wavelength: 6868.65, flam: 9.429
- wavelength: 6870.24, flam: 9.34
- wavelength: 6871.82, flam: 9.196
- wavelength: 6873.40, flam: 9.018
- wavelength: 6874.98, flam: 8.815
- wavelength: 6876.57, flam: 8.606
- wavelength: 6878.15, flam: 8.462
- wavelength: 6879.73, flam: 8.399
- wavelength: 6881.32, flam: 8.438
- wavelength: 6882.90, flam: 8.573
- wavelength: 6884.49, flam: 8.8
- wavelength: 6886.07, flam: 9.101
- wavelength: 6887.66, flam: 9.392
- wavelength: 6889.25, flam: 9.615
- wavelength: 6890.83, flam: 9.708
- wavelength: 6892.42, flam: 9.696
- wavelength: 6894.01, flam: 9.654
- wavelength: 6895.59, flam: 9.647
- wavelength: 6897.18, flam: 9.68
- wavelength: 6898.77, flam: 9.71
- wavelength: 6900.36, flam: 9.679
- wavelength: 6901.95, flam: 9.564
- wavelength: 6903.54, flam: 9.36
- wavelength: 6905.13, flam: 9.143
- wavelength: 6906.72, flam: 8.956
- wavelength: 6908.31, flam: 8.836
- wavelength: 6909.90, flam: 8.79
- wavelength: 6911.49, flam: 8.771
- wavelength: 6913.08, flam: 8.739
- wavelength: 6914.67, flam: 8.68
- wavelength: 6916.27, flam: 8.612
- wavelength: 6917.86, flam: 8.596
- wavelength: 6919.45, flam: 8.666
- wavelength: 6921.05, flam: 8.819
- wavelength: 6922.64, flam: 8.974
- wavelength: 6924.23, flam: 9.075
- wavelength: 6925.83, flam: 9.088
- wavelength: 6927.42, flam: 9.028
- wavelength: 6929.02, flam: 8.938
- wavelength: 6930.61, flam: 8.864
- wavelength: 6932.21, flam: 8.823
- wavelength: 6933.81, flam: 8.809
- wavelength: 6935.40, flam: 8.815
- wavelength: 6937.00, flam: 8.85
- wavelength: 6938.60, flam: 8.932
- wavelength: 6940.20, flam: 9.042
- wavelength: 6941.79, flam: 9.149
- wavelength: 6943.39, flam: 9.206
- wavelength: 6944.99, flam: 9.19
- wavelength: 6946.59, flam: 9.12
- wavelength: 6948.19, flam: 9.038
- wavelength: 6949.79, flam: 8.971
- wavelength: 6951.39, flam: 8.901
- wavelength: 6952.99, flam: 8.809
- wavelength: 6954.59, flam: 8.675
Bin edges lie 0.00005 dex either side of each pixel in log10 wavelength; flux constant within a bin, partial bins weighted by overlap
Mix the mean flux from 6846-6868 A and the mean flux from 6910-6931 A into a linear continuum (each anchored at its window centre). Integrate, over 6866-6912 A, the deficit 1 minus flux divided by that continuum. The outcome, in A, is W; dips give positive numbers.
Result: -1.7 A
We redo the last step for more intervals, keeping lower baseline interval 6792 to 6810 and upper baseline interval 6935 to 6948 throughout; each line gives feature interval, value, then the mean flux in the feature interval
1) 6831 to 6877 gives 0.5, 8.76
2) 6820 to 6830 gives 0.2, 8.64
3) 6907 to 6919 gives 0.3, 8.73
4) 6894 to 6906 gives -0.8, 9.55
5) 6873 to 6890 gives 0.2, 8.83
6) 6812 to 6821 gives 0.3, 8.5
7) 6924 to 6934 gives 0.1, 8.94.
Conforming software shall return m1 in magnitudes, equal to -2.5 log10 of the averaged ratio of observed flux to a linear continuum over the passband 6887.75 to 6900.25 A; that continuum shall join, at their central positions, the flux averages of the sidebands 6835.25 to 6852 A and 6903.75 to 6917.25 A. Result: -0.10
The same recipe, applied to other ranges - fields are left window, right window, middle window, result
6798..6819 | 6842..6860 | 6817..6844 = 0.01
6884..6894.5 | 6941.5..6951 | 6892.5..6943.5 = 0.03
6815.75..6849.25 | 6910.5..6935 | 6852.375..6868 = -0.02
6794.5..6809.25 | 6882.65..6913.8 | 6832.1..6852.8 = 0.05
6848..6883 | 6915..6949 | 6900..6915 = -0.02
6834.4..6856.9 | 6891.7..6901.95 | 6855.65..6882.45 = 0.03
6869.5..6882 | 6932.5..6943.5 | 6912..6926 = 0.01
